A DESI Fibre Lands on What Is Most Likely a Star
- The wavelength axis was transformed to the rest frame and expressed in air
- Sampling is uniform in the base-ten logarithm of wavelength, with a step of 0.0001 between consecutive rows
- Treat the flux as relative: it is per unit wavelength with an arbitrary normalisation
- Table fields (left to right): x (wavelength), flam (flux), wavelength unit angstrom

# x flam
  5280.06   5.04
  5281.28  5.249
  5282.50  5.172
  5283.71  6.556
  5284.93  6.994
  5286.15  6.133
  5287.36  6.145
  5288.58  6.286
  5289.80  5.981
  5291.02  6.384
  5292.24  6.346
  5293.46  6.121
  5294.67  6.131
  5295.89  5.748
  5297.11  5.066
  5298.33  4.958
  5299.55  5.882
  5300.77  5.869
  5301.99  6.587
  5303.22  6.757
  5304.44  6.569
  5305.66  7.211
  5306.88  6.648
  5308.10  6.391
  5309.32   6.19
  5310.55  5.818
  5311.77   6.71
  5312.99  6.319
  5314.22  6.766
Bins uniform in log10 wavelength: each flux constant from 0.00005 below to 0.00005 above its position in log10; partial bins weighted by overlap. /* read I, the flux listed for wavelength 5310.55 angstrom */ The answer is 5.818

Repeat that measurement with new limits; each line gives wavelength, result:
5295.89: 5.748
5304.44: 6.569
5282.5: 5.172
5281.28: 5.249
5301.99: 6.587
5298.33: 4.958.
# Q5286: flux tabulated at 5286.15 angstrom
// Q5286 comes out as 6.133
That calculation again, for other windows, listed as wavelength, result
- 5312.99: 6.319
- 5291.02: 6.384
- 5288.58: 6.286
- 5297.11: 5.066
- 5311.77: 6.71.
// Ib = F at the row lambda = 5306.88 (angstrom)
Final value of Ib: 6.648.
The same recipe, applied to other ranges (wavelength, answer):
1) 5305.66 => 7.211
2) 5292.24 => 6.346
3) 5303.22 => 6.757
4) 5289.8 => 5.981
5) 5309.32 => 6.19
